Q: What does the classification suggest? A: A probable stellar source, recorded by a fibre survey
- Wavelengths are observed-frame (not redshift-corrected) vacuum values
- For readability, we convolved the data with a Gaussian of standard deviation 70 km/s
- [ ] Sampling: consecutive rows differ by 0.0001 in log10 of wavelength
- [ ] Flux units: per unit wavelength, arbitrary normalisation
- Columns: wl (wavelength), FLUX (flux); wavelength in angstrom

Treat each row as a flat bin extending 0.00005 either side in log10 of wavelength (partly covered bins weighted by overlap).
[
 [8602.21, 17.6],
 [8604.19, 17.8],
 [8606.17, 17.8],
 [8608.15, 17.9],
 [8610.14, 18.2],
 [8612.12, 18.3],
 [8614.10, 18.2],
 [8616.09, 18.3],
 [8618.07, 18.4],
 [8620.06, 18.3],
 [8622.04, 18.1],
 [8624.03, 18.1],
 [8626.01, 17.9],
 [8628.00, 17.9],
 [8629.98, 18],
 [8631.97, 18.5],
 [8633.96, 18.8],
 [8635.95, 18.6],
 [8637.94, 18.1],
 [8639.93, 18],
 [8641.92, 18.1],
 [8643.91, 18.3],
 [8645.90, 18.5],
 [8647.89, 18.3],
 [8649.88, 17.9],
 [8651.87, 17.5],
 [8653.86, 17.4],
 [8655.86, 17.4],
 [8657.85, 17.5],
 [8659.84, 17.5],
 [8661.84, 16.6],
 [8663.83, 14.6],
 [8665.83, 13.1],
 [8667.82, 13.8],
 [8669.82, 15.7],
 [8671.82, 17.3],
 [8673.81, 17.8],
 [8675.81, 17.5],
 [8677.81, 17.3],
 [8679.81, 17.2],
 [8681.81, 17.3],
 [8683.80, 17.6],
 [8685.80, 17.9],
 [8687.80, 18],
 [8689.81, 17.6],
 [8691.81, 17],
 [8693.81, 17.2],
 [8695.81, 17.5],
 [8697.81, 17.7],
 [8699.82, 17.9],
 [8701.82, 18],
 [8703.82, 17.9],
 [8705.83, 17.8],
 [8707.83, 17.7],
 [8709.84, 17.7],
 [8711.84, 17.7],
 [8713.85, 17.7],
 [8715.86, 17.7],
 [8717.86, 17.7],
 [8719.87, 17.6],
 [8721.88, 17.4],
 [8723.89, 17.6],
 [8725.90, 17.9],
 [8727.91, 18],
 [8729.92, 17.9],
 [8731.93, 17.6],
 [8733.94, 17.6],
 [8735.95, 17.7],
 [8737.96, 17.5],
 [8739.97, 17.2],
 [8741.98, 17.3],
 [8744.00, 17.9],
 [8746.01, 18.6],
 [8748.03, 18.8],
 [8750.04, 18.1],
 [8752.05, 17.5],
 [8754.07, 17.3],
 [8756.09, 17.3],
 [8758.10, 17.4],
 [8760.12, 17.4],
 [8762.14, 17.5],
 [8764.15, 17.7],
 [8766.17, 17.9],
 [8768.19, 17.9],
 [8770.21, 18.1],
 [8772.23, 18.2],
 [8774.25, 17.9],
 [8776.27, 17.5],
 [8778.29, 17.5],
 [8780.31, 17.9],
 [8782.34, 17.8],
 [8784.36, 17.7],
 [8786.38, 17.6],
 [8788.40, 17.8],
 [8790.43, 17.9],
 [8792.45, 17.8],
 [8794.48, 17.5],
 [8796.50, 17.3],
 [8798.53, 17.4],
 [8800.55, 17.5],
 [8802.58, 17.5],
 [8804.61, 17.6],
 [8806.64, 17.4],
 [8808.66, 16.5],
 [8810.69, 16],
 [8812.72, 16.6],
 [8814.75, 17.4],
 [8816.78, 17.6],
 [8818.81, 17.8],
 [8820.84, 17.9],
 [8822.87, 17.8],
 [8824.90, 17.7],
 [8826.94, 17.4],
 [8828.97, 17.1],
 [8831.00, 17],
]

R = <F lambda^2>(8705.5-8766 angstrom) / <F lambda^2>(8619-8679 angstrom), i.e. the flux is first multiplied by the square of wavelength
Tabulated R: 1.04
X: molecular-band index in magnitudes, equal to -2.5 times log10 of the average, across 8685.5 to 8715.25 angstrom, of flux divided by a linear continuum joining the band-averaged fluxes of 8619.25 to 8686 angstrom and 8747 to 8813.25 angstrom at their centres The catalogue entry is -0.01 mag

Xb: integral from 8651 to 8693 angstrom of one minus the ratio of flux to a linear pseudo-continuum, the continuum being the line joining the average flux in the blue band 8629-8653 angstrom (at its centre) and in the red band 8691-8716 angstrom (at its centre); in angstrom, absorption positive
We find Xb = 2.56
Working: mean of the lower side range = 18.2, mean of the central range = 16.8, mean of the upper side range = 17.7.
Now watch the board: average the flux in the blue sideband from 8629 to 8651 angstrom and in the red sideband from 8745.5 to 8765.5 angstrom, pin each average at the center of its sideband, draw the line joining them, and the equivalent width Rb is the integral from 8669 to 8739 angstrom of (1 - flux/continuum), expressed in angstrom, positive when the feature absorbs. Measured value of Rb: 1.54 angstrom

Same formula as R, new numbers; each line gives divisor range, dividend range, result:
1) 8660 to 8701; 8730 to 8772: 1.07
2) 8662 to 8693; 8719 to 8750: 1.08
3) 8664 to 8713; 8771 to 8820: 1.05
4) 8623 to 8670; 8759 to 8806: 1.05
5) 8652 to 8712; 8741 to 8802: 1.06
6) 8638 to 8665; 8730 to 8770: 1.04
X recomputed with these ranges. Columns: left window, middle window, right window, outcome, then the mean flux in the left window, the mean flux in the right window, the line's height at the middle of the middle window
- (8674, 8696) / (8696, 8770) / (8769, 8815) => -0.01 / 17.5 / 17.5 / 17.5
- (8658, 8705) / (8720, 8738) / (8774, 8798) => -0.03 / 17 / 17.7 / 17.3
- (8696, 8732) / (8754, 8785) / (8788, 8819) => -0.01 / 17.7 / 17.3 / 17.5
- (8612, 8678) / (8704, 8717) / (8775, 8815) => -0.02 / 17.5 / 17.4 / 17.5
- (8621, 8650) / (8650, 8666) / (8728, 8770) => 0.09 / 18.2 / 17.7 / 18.1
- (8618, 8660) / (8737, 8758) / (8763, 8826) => 0.00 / 18.1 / 17.6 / 17.7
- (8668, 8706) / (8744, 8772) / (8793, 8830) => -0.03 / 17.4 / 17.3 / 17.4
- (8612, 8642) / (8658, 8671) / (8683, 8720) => 0.17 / 18.2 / 17.7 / 18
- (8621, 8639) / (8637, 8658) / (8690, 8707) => 0.01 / 18.2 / 17.6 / 18.1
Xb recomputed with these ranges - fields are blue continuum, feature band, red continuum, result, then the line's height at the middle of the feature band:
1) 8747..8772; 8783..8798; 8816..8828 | 0.1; 17.7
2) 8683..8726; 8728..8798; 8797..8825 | -1.0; 17.5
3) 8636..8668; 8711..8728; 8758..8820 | -0.3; 17.3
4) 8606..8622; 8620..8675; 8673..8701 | 1.5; 17.9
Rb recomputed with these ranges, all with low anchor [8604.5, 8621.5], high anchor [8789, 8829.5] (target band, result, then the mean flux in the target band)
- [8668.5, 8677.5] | 0.5 angstrom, 17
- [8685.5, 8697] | 0.2 angstrom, 17.5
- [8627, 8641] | -0.2 angstrom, 18.3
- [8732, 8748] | -0.1 angstrom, 17.7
